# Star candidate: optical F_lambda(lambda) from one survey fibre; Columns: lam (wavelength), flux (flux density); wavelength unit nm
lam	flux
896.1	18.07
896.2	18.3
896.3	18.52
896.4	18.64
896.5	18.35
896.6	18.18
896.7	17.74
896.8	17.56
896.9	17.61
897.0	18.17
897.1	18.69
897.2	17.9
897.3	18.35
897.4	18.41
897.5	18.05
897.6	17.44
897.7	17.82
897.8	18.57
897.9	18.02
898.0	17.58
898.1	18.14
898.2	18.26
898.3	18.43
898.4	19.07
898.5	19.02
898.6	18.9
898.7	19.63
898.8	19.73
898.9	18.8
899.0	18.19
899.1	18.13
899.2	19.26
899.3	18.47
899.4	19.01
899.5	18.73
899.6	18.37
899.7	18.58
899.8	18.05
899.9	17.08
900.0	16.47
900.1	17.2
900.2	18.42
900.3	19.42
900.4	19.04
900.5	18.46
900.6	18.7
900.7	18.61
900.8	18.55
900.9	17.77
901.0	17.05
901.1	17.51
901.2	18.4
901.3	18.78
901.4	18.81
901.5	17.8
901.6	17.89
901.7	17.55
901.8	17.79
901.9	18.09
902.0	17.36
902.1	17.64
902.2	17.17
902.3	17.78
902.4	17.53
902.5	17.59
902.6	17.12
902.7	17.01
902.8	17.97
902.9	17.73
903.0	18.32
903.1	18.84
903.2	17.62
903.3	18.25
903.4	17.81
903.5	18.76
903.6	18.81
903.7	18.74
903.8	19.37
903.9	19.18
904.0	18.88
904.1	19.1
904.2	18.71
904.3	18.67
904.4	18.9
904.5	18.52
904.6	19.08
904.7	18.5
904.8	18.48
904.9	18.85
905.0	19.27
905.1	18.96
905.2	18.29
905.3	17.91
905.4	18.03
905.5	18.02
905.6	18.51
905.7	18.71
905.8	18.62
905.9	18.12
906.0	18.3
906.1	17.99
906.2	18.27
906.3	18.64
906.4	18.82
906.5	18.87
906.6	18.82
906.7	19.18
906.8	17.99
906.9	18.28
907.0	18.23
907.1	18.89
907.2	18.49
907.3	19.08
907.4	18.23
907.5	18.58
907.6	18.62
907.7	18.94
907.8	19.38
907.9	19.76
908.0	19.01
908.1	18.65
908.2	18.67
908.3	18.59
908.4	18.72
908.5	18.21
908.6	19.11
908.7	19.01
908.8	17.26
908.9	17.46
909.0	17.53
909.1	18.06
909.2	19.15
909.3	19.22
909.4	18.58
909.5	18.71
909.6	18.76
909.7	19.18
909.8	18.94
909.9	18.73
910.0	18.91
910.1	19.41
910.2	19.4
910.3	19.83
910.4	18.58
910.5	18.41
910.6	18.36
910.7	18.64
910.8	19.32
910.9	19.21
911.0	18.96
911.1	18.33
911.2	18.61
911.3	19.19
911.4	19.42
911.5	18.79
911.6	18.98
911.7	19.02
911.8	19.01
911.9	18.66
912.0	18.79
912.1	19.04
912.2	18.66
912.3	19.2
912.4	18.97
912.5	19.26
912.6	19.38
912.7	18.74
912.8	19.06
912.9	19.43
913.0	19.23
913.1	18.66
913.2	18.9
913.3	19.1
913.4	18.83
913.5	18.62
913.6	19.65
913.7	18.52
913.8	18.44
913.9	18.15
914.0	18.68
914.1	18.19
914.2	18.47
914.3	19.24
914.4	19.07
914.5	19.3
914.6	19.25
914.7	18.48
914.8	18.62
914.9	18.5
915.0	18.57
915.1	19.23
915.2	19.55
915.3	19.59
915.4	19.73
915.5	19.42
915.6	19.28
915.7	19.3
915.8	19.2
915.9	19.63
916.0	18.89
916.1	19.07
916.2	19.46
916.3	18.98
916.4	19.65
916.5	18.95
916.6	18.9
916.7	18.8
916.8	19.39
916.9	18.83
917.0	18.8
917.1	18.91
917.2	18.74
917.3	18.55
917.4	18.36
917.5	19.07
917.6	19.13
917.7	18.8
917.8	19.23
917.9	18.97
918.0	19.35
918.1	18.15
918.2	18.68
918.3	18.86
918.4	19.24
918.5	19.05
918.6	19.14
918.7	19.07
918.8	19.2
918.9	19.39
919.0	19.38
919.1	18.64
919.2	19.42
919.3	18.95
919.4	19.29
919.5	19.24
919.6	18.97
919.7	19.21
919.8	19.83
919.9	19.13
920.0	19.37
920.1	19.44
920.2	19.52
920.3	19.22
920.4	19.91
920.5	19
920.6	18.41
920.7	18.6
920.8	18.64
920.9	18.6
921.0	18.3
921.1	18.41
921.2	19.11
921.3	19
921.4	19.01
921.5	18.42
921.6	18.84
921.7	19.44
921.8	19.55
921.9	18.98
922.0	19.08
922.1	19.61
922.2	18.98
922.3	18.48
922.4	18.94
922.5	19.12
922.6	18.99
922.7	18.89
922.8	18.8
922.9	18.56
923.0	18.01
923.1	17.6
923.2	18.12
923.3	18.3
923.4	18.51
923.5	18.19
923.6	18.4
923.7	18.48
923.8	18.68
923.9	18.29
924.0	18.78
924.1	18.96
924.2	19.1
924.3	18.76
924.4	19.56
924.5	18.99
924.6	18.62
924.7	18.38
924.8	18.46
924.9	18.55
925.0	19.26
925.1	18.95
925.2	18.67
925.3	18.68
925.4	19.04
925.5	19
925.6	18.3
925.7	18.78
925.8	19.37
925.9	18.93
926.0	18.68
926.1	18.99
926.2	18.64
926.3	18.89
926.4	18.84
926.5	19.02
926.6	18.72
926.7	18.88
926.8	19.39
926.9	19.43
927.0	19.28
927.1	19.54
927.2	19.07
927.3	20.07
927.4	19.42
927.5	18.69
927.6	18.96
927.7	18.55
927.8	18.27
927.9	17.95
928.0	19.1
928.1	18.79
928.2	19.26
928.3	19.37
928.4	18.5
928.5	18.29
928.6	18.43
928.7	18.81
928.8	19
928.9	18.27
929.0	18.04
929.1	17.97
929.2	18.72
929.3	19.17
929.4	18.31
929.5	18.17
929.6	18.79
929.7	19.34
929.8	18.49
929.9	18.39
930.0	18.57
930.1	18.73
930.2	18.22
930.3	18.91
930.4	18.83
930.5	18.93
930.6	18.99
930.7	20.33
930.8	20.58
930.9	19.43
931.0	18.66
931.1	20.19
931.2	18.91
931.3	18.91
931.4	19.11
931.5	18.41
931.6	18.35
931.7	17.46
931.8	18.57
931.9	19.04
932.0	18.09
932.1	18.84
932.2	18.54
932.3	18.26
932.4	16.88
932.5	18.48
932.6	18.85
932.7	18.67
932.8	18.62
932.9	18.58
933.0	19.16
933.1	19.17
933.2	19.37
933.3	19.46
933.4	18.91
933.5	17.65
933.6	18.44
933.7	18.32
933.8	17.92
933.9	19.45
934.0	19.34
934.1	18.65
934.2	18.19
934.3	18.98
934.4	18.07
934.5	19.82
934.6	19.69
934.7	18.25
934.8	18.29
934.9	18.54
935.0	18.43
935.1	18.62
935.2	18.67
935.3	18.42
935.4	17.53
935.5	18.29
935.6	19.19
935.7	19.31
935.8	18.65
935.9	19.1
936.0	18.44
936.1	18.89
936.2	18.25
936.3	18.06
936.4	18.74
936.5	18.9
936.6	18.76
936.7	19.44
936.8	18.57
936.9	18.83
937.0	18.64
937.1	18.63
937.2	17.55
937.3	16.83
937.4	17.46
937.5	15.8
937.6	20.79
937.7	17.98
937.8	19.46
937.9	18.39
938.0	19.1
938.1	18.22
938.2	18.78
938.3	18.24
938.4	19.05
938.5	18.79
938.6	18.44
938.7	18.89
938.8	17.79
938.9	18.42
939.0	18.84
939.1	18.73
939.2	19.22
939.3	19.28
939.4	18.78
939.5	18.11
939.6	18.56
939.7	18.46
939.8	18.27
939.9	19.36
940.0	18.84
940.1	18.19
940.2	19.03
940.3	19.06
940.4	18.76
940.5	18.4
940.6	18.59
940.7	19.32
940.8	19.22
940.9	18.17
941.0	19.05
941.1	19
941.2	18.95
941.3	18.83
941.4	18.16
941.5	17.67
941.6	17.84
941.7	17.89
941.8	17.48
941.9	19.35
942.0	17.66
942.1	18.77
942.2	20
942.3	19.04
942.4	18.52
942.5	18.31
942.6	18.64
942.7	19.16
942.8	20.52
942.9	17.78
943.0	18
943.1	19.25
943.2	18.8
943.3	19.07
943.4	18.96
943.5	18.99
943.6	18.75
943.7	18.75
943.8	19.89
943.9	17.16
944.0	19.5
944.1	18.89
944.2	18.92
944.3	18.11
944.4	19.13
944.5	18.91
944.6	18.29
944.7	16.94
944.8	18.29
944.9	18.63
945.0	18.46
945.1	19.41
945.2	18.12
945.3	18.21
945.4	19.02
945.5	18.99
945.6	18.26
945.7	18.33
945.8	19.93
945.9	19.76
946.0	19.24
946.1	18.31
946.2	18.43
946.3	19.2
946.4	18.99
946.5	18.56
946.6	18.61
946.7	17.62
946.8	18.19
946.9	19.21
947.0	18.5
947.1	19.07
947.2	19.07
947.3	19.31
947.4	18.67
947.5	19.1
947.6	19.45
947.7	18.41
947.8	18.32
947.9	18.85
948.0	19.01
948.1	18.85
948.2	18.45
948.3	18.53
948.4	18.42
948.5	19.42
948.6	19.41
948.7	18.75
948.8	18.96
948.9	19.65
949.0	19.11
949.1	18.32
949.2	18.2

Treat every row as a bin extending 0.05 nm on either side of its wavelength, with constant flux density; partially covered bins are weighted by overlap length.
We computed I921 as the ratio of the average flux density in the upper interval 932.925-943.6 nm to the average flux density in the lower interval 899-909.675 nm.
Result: 1.0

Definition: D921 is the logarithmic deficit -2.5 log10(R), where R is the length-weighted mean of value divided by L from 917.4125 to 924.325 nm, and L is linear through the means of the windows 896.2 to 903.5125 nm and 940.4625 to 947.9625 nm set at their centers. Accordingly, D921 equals -0.028 mag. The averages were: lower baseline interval 18.2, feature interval 18.9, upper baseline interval 18.7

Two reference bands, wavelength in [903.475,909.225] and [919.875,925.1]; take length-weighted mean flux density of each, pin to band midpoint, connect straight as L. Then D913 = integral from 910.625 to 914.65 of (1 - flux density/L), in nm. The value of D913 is -0.05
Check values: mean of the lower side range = 18.6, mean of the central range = 18.9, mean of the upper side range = 18.8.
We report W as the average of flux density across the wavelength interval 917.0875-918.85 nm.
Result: 18.9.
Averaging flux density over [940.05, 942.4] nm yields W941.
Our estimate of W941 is 18.6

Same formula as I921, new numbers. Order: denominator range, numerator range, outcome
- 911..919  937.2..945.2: 0.98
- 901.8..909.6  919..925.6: 1.02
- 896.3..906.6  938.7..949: 1.02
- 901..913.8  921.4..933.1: 1.01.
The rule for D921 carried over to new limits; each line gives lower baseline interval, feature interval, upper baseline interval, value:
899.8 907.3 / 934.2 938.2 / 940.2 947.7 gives 0.01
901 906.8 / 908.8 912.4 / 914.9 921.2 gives -0.01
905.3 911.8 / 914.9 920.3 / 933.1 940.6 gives -0.03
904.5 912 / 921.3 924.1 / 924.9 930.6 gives 0.00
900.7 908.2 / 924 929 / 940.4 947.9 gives -0.02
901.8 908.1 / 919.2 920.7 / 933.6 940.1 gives -0.04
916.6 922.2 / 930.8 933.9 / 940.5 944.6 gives 0.01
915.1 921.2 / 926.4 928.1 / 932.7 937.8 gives -0.01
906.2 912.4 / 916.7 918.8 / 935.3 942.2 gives -0.01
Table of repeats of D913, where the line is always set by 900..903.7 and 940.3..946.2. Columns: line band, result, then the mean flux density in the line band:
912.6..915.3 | -0.099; 18.9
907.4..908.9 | -0.047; 18.7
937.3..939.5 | 0.009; 18.5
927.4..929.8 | -0.026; 18.7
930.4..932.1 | -0.045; 19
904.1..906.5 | -0.063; 18.5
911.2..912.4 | -0.051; 19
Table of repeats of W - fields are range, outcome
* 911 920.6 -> 19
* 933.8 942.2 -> 18.6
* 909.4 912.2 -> 18.9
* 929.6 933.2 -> 18.8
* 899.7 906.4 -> 18.2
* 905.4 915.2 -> 18.8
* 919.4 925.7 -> 18.8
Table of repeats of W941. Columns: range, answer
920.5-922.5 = 18.9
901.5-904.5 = 18.1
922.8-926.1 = 18.7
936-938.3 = 18.5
